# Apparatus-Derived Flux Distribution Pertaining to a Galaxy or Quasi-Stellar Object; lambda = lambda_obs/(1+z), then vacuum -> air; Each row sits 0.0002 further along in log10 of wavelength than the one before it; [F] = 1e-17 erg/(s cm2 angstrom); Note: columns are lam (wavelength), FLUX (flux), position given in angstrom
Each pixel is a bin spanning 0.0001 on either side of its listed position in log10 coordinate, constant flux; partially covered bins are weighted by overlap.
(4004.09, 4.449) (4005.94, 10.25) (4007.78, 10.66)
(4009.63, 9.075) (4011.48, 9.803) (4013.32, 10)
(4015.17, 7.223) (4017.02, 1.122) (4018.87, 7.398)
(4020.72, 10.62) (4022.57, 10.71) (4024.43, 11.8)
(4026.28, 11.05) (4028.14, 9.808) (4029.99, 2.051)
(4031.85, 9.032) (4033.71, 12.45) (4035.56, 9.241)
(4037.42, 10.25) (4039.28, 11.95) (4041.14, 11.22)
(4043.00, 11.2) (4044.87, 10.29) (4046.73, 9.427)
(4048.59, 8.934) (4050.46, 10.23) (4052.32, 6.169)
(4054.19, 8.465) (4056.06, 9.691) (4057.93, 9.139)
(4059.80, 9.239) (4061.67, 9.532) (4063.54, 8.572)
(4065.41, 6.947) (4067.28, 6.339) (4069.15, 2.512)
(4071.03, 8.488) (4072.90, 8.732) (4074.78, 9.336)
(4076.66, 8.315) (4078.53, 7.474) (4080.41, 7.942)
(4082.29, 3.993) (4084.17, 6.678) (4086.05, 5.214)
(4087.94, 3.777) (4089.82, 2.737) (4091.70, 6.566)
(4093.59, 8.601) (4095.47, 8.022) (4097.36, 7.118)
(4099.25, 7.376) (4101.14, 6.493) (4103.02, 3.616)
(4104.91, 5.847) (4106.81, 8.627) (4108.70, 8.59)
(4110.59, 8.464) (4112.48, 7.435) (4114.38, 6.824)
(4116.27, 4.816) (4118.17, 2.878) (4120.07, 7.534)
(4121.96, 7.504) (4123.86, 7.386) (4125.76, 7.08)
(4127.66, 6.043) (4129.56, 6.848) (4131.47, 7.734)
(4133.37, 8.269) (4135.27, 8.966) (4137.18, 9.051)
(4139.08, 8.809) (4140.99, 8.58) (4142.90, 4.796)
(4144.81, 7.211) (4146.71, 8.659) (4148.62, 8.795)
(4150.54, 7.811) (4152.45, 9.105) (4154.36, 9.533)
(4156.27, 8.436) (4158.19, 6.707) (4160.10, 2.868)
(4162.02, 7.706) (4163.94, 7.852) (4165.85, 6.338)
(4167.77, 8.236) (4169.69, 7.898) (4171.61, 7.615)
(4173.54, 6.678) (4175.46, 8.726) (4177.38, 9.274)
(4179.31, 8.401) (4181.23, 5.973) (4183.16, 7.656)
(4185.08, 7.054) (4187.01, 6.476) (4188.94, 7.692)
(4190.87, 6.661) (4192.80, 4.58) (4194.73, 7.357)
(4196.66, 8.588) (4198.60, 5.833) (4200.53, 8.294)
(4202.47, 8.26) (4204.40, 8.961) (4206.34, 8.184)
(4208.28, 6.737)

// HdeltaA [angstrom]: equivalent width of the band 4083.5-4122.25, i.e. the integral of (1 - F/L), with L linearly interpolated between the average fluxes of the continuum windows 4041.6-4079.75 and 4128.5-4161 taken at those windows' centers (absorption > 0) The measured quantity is 8.2 angstrom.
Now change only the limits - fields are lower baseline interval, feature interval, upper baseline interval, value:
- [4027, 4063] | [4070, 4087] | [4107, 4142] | 2.5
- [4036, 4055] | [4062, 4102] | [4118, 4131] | 7.7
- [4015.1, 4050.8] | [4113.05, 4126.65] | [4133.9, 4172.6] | 3.1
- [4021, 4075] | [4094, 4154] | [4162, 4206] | 6.1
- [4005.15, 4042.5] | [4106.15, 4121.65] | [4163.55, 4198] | 2.5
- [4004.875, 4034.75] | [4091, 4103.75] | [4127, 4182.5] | 2.1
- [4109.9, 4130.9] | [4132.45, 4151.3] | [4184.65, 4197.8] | -3.9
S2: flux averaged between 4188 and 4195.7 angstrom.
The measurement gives 6.57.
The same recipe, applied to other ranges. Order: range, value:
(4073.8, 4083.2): 7.43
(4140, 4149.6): 7.61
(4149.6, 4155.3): 8.82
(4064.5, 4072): 6.09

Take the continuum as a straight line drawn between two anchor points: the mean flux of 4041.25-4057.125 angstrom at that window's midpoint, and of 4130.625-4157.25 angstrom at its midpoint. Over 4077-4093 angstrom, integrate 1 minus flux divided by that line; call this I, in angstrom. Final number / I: 5.81 angstrom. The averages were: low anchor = 9.39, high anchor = 8.27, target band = 5.72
